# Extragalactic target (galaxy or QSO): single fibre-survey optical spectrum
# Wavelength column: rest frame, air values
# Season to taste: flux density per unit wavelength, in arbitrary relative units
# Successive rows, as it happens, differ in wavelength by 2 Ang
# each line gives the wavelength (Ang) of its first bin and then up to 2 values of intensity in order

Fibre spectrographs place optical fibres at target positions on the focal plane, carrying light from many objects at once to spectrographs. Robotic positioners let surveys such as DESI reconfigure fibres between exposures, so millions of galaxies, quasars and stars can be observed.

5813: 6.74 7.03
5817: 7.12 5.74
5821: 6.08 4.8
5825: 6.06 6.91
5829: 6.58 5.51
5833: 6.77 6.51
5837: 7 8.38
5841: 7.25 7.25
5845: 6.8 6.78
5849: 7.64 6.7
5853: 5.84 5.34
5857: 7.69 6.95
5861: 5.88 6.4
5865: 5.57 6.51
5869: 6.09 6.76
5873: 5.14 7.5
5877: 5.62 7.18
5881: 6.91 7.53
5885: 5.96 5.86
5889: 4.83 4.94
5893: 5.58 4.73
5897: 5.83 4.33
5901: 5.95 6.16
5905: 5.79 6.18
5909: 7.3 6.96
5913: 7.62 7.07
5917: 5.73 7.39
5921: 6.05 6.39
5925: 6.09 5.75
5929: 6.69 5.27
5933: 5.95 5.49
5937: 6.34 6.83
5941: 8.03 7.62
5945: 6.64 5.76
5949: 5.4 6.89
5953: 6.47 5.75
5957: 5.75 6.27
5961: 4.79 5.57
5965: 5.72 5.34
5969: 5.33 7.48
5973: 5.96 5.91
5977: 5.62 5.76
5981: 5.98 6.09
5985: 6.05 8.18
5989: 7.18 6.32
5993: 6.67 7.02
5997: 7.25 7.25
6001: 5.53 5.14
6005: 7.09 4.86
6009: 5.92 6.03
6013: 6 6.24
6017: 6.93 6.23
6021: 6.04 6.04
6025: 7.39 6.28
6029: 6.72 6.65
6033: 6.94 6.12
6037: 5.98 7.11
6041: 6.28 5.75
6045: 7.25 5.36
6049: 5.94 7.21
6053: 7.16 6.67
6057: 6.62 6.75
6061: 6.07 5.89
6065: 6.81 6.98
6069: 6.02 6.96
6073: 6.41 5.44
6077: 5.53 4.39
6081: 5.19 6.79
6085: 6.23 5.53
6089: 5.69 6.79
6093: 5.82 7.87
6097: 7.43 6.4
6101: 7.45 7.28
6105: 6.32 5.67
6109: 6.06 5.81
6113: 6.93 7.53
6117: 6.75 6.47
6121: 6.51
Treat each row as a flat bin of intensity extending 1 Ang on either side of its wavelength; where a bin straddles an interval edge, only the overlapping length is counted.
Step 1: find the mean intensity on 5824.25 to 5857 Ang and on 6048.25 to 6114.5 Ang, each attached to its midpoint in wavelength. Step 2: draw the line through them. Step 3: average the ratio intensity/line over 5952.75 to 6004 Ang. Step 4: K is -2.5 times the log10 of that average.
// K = 0.063 mag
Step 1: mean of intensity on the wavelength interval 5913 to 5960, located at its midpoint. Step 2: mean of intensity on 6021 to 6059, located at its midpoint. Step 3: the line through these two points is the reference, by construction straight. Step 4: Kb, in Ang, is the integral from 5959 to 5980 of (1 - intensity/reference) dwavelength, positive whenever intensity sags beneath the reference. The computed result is 2.09 Ang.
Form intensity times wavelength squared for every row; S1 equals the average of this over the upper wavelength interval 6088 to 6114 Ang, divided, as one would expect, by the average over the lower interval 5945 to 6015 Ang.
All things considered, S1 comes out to 1.12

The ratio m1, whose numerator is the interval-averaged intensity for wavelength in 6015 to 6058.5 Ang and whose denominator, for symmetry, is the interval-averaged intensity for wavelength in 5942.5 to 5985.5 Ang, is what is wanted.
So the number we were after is 1.1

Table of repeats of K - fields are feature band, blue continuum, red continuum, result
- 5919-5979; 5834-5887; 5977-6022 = 0.056 mag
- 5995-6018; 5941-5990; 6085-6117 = 0.010 mag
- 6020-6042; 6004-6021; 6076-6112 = -0.057 mag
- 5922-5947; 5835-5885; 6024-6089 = 0.024 mag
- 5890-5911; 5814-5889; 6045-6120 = 0.132 mag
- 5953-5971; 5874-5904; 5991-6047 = 0.084 mag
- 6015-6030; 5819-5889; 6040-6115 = -0.018 mag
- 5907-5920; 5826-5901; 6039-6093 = -0.103 mag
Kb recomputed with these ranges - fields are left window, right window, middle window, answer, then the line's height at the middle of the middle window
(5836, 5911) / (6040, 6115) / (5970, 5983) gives 0.5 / 6.35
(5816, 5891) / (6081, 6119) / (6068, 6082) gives 1.8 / 6.53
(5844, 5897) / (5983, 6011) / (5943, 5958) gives 0.4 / 6.39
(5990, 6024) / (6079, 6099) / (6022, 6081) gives -0.7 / 6.27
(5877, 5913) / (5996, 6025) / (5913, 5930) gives -1.1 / 6.08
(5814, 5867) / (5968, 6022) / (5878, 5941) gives 2.6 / 6.44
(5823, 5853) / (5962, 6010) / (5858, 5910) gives 4.2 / 6.59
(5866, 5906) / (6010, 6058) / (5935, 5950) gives -1.1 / 6.15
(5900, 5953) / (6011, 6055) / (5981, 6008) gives -0.2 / 6.45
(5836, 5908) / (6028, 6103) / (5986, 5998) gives -1.4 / 6.36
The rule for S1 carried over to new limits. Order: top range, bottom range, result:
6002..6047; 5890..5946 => 1.05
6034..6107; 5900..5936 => 1.06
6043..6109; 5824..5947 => 1.06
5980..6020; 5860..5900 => 1.12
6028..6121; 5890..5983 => 1.10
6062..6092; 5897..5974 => 1.02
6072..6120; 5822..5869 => 1.05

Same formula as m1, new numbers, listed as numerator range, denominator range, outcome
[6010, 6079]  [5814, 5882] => 0.98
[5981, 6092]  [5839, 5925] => 1.00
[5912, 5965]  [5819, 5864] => 0.96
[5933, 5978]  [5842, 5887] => 0.94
